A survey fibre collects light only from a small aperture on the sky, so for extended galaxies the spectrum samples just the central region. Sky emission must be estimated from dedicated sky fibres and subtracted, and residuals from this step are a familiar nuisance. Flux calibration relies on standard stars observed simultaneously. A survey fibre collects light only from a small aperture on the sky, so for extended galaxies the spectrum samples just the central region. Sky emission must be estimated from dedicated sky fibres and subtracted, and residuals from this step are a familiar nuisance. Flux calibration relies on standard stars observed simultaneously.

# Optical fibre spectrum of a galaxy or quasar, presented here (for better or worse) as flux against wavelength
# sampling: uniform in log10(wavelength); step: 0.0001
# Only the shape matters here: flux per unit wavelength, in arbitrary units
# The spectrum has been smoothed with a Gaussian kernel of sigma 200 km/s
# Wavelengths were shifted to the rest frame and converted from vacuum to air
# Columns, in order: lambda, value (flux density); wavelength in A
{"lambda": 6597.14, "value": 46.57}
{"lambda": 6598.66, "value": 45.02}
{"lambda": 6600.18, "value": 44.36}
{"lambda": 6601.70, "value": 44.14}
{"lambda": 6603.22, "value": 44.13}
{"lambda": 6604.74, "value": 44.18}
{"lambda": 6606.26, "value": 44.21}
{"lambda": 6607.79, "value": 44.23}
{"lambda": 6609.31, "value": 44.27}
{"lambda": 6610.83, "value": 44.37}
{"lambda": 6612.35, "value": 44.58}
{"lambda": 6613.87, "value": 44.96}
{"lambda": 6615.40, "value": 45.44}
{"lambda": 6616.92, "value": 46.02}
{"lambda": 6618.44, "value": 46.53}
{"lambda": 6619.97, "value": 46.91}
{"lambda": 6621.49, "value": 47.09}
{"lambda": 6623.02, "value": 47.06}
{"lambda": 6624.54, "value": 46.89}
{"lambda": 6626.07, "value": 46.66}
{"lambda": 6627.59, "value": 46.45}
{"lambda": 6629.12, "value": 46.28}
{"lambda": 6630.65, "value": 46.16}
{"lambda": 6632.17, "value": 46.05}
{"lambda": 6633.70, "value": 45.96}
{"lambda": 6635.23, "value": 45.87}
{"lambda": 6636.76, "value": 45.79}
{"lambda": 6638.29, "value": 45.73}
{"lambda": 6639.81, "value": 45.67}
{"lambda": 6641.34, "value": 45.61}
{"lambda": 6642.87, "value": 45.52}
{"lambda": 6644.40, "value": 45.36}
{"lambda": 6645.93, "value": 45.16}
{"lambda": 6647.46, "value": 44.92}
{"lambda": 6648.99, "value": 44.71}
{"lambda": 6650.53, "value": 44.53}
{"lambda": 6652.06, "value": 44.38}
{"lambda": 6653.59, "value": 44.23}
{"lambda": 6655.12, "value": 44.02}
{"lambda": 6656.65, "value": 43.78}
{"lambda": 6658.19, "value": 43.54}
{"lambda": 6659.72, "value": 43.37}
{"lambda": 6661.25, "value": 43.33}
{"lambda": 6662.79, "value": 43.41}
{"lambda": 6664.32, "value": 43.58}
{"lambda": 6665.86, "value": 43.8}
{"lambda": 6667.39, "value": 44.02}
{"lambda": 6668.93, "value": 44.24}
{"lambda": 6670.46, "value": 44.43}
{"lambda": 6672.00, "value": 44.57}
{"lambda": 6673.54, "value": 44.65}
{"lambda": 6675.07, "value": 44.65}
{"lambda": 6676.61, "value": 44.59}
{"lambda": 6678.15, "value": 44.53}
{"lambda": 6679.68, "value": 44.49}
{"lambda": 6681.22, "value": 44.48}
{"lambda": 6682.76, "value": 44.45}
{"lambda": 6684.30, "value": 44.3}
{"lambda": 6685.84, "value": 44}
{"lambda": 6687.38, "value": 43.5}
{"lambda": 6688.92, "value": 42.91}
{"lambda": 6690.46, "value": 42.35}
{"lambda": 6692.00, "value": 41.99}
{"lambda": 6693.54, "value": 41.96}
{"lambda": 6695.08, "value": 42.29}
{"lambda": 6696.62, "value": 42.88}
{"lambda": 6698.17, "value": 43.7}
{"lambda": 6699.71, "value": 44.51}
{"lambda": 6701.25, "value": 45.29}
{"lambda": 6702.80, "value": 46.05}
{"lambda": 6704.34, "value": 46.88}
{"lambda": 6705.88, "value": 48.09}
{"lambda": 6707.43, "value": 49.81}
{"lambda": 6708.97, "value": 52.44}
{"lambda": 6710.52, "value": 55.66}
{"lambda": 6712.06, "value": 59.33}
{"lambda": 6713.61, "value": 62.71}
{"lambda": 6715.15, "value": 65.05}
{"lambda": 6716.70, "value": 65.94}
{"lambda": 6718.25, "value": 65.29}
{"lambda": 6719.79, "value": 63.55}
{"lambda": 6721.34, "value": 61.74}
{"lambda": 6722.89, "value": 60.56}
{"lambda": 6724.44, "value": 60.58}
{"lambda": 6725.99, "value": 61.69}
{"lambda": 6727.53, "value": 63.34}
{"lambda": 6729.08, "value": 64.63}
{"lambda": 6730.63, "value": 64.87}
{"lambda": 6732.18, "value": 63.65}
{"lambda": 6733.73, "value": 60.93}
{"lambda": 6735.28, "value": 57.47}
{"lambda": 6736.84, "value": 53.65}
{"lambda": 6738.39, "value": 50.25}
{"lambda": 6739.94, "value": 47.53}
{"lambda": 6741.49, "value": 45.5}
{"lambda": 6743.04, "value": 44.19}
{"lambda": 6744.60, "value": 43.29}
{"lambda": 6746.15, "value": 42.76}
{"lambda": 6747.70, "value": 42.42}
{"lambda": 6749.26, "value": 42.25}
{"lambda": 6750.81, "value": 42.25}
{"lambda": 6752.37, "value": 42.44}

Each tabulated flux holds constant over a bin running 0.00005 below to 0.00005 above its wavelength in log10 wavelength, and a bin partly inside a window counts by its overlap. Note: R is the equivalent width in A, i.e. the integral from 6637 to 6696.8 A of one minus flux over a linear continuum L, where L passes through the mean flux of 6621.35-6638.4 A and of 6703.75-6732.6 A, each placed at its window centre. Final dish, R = 8.9 A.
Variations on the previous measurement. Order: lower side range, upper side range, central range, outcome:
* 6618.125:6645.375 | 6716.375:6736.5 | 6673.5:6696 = 4.7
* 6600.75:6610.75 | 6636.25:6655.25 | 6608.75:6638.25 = -0.9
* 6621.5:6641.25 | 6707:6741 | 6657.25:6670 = 1.8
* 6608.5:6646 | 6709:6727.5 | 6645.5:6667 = 2.9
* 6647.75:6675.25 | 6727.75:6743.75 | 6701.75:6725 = -2.3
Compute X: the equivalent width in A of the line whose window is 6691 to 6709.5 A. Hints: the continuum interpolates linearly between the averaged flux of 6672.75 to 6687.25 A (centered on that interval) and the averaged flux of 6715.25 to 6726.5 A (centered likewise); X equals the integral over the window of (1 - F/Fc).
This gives 2.8 A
